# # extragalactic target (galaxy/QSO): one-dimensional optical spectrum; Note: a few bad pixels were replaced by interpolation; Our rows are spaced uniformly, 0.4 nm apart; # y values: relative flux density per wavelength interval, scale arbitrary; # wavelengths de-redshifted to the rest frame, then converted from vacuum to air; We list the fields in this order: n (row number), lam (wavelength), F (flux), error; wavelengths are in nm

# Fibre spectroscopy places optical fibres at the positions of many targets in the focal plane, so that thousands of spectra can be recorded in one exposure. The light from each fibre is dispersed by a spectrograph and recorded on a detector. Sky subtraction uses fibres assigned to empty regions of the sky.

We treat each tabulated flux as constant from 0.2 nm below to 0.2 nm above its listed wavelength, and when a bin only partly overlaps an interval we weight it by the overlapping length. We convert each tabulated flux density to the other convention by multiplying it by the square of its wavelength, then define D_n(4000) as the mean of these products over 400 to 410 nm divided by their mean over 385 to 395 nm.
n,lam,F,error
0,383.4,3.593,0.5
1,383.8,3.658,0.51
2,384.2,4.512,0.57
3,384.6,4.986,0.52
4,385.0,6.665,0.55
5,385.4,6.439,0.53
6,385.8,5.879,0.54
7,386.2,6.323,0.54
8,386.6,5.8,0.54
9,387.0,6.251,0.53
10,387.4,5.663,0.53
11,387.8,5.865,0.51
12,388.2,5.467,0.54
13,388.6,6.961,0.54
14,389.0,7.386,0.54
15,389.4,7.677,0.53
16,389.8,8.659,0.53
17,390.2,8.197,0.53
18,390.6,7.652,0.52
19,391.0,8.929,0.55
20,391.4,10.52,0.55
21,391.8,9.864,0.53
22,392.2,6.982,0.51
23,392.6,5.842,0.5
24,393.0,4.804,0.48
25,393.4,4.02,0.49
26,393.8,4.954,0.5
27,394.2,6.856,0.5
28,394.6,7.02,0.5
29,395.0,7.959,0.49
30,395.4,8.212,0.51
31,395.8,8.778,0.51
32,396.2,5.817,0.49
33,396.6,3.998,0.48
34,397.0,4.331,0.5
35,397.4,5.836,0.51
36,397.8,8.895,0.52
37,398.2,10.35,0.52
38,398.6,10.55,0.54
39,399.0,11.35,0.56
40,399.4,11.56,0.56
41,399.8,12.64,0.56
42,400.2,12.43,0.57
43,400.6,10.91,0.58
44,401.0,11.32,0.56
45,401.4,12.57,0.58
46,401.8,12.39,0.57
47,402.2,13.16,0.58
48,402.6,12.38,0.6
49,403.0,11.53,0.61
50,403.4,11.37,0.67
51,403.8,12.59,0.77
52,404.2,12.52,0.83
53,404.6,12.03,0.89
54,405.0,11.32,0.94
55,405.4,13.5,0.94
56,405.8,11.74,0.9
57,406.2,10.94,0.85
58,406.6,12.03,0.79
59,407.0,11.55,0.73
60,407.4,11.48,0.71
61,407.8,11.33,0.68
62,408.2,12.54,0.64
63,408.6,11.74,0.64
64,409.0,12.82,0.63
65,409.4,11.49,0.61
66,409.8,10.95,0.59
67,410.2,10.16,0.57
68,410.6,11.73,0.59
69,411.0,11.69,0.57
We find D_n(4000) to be 1.88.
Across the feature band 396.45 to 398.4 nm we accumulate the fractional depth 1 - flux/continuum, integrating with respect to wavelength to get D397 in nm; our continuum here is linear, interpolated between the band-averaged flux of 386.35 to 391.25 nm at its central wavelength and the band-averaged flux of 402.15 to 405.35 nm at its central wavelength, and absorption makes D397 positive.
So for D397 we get 0.64 nm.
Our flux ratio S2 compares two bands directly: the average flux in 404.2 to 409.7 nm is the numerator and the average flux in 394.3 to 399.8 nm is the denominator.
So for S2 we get 1.45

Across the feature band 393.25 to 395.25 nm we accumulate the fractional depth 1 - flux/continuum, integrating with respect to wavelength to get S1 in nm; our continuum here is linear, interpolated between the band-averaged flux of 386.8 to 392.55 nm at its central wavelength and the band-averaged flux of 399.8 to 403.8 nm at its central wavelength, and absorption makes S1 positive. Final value 0.650 nm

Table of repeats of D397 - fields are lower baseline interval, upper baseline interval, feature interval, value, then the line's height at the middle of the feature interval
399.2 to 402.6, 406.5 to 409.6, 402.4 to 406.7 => 0.00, 12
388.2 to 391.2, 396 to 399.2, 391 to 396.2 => 0.36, 7.7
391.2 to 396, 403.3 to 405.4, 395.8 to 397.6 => 0.66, 8.59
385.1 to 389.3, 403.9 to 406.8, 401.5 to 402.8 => -0.19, 11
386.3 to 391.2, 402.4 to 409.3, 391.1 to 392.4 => -0.20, 7.89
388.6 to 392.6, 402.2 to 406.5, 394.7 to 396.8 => 0.58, 9.66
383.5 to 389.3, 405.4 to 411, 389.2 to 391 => -0.35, 6.83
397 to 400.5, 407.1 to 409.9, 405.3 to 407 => -0.08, 11.4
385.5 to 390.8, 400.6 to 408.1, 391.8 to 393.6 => 0.50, 8.21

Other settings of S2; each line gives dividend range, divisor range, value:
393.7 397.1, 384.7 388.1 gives 1.08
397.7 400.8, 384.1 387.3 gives 1.89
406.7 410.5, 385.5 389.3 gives 1.86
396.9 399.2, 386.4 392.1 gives 1.17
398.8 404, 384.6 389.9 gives 1.87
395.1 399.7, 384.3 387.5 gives 1.38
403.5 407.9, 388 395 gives 1.66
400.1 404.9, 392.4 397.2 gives 2.00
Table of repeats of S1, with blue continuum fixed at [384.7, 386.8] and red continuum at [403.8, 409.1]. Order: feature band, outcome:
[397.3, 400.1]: -0.16 nm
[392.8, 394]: 0.54 nm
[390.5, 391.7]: -0.24 nm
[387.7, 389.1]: 0.11 nm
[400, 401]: -0.13 nm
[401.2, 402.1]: -0.16 nm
